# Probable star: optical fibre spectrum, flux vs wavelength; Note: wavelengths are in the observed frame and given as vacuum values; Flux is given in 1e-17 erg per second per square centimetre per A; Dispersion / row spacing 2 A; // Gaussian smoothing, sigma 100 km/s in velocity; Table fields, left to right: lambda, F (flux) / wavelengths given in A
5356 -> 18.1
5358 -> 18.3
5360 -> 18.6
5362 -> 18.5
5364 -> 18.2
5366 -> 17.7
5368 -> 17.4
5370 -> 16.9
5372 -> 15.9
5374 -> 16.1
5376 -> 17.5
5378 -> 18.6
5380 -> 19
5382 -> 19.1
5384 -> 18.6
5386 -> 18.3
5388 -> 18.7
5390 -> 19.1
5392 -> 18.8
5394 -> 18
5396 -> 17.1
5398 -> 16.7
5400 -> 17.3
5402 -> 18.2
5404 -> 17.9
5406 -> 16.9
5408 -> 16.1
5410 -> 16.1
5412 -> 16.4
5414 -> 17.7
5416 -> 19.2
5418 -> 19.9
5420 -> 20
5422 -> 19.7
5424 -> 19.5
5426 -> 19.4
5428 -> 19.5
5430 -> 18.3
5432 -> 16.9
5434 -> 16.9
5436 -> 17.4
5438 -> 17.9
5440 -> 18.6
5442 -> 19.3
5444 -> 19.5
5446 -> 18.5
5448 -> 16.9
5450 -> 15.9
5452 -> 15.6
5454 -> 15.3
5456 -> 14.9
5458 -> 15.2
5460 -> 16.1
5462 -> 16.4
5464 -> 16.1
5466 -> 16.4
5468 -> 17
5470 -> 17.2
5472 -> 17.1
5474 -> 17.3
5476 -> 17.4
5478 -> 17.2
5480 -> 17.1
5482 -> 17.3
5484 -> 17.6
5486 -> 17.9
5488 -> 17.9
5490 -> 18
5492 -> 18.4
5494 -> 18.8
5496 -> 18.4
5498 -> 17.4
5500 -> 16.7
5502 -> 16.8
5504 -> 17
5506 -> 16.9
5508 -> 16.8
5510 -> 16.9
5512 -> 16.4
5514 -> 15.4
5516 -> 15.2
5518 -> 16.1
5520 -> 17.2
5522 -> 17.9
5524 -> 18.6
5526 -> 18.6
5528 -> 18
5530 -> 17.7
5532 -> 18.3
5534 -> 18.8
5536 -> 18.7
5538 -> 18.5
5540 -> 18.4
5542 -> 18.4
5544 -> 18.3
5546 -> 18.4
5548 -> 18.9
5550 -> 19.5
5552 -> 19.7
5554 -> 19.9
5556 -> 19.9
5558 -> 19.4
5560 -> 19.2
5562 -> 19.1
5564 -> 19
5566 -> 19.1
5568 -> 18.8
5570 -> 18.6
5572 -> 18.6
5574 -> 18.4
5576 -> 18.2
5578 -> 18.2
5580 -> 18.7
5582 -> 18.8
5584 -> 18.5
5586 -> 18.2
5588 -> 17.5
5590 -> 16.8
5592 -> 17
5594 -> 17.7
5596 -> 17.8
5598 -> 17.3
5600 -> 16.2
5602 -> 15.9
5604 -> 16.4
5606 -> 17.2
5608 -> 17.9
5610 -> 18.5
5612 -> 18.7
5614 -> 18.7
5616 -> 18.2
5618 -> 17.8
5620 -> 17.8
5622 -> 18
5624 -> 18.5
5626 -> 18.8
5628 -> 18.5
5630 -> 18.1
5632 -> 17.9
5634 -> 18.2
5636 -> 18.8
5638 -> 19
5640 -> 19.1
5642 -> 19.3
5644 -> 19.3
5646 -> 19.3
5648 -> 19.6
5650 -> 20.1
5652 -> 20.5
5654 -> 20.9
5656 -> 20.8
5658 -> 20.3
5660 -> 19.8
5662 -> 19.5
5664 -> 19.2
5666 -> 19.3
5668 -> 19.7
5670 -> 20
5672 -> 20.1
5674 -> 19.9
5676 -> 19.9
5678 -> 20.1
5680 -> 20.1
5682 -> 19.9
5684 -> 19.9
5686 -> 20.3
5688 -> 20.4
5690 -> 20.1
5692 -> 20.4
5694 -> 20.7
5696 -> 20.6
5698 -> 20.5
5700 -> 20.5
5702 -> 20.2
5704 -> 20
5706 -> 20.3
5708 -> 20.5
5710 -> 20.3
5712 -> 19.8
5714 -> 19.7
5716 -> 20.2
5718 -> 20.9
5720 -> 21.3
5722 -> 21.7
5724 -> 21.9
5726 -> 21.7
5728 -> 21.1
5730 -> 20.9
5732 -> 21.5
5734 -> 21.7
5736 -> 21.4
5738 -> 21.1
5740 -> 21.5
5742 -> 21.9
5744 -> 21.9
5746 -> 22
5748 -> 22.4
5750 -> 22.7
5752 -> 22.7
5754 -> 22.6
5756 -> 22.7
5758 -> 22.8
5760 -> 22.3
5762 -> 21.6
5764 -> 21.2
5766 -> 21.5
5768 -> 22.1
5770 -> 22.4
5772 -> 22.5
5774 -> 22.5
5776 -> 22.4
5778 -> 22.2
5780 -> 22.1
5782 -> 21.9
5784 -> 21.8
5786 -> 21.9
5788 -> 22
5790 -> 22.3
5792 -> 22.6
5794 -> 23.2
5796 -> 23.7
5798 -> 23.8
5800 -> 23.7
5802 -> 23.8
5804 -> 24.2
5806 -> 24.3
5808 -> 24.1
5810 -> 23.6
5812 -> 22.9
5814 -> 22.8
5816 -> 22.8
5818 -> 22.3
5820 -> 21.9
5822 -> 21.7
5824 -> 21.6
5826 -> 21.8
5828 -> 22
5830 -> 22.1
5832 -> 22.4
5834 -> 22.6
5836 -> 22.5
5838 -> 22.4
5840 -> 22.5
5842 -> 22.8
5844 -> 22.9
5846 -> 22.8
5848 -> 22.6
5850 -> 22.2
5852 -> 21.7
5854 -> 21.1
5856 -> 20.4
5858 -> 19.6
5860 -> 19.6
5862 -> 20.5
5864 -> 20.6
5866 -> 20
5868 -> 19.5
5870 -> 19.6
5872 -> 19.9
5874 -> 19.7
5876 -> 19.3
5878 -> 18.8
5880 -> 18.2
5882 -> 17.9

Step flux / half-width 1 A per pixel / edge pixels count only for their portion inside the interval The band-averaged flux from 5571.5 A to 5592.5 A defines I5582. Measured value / 18.1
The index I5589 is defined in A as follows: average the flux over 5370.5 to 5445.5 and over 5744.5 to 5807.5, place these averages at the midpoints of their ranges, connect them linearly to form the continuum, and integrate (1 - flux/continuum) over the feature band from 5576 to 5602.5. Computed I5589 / 3.5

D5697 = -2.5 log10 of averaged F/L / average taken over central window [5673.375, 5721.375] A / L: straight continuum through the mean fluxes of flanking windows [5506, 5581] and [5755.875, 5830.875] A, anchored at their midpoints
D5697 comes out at 0.03 mag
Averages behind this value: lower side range 18.2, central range 20.3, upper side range 22.6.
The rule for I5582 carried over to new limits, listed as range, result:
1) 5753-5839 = 22.5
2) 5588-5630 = 17.7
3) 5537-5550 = 18.6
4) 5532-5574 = 18.9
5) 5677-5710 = 20.3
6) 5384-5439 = 18.1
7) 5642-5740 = 20.4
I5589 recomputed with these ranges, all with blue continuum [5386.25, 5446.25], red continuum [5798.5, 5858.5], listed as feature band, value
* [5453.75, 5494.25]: 3.91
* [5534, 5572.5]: 1.27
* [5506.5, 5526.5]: 2.46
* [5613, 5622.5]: 1.02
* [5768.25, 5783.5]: -0.21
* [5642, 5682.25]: 1.67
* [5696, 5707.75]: 0.47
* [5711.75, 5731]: 0.38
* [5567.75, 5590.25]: 1.79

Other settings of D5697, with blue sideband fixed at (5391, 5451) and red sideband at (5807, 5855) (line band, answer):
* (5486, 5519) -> 0.108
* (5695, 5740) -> 0.020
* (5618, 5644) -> 0.099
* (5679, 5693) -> 0.037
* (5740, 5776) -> -0.028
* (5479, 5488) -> 0.070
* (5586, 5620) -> 0.143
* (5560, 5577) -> 0.048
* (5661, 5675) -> 0.054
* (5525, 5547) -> 0.051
